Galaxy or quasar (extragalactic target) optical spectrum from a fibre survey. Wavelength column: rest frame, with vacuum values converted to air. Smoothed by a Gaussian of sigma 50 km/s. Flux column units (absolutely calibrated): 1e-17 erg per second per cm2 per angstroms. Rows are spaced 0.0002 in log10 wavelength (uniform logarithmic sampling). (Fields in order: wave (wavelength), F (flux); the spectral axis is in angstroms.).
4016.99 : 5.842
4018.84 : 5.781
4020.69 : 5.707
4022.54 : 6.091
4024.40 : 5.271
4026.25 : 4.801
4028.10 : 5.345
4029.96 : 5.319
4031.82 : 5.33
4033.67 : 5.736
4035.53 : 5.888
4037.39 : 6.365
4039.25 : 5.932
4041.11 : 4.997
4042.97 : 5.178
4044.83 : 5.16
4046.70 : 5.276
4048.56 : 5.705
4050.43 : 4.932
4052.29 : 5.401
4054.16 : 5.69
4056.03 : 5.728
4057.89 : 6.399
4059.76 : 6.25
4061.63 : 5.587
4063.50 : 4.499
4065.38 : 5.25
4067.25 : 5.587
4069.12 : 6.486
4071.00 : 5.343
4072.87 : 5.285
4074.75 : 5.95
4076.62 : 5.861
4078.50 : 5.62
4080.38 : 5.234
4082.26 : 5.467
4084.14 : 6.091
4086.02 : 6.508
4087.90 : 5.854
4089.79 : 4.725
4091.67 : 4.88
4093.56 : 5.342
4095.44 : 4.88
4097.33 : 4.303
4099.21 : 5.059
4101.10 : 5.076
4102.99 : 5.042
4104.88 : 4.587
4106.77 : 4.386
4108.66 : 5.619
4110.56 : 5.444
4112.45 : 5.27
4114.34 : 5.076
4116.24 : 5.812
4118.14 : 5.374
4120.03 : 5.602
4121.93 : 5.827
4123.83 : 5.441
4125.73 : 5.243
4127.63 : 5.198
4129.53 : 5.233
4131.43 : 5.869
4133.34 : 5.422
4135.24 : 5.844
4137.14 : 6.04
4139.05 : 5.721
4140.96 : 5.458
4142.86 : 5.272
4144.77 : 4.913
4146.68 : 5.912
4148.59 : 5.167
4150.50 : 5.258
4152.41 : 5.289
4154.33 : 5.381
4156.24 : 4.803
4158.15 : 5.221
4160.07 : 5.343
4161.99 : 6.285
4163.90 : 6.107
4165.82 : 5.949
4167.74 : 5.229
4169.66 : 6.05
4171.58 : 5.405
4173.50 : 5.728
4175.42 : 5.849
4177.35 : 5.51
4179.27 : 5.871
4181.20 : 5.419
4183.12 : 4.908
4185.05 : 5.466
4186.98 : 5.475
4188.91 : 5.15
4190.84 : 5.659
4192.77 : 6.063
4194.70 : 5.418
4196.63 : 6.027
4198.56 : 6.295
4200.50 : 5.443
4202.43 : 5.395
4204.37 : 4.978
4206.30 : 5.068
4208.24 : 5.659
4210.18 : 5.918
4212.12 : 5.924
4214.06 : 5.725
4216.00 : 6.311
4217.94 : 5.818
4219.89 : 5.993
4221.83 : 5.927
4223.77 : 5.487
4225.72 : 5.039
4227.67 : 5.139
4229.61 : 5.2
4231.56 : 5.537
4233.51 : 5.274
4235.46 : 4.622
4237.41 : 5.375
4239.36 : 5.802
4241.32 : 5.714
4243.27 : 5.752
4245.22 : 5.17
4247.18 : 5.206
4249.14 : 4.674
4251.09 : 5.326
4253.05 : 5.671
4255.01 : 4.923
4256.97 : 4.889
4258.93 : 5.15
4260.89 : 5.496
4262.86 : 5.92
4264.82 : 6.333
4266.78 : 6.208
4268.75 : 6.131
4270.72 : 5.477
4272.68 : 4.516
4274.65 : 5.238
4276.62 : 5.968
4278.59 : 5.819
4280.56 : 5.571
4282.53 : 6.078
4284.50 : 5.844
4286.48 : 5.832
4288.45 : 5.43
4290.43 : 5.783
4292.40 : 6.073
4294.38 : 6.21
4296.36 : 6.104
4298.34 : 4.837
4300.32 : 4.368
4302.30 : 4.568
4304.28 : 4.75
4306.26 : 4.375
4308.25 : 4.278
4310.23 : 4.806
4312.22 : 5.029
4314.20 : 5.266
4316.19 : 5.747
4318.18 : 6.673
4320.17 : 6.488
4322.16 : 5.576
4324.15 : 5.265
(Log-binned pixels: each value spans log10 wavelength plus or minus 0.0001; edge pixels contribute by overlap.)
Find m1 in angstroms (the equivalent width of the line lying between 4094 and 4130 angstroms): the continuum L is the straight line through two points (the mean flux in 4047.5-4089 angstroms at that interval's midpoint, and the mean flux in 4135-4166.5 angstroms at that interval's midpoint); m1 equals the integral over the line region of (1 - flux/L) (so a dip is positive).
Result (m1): 2.58 angstroms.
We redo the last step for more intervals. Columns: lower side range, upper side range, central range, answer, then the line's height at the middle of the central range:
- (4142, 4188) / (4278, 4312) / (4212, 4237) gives -0.49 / 5.41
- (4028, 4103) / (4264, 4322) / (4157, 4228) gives -1.72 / 5.5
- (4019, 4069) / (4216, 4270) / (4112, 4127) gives 0.17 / 5.52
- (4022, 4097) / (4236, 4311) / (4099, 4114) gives 1.18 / 5.49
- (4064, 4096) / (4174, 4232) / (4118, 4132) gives 0.23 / 5.56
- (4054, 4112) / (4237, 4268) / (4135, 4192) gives -0.77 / 5.45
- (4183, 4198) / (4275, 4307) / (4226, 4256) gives 1.31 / 5.53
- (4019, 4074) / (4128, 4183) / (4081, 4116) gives 2.08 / 5.54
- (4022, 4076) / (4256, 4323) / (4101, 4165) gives 1.41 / 5.53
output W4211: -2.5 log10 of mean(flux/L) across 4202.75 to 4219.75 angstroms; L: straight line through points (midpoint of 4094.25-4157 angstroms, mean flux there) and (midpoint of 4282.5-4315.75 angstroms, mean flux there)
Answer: -0.08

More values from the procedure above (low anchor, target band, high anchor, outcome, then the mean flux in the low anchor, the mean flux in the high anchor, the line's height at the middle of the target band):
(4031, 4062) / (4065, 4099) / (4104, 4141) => 0.011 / 5.62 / 5.42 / 5.53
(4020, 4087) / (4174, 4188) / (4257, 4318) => 0.002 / 5.59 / 5.45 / 5.51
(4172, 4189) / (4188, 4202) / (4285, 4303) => -0.042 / 5.5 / 5.49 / 5.5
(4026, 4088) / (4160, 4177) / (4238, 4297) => -0.035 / 5.6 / 5.61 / 5.6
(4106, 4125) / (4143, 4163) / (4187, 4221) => 0.033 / 5.39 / 5.69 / 5.52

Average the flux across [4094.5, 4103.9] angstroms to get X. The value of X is 4.87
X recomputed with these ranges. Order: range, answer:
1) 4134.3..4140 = 5.87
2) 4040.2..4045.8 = 5.11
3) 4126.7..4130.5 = 5.22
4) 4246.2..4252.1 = 5.07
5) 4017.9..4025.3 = 5.71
